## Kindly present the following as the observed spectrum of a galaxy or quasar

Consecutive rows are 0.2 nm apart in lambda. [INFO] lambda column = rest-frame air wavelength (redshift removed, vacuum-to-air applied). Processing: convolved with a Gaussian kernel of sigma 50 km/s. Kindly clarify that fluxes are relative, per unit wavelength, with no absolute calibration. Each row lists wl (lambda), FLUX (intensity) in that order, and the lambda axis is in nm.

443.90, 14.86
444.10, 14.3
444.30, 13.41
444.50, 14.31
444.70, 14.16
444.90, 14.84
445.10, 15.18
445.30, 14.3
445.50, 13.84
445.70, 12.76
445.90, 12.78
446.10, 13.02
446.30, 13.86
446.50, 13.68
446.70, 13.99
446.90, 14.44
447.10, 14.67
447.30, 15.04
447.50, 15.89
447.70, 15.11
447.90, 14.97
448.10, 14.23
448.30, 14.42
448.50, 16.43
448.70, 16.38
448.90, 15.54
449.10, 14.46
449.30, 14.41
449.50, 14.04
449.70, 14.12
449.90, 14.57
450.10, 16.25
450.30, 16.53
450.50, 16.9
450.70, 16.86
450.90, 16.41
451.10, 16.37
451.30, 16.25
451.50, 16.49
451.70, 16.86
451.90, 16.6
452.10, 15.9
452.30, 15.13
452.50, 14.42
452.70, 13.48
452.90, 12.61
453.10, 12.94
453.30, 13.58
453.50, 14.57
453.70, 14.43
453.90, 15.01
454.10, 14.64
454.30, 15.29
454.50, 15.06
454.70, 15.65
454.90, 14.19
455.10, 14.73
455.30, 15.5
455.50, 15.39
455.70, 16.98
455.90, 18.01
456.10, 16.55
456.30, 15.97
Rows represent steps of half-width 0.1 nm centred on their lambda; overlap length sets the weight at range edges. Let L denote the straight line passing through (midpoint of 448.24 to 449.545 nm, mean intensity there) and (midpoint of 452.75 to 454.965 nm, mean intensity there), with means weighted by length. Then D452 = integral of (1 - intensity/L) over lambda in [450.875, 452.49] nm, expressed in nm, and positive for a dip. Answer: -0.16 nm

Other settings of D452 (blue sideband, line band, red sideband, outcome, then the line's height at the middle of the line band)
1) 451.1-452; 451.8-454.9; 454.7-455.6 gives 0.23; 15.8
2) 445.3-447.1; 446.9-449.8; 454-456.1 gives -0.17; 14.1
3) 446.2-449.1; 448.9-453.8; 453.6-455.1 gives -0.10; 14.9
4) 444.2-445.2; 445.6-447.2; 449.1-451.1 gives 0.12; 14.7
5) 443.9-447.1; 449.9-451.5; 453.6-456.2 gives -0.17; 14.8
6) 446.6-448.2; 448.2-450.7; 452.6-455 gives -0.13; 14.6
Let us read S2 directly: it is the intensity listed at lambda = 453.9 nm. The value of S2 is 15.01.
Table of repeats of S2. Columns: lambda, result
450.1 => 16.25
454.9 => 14.19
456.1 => 16.55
